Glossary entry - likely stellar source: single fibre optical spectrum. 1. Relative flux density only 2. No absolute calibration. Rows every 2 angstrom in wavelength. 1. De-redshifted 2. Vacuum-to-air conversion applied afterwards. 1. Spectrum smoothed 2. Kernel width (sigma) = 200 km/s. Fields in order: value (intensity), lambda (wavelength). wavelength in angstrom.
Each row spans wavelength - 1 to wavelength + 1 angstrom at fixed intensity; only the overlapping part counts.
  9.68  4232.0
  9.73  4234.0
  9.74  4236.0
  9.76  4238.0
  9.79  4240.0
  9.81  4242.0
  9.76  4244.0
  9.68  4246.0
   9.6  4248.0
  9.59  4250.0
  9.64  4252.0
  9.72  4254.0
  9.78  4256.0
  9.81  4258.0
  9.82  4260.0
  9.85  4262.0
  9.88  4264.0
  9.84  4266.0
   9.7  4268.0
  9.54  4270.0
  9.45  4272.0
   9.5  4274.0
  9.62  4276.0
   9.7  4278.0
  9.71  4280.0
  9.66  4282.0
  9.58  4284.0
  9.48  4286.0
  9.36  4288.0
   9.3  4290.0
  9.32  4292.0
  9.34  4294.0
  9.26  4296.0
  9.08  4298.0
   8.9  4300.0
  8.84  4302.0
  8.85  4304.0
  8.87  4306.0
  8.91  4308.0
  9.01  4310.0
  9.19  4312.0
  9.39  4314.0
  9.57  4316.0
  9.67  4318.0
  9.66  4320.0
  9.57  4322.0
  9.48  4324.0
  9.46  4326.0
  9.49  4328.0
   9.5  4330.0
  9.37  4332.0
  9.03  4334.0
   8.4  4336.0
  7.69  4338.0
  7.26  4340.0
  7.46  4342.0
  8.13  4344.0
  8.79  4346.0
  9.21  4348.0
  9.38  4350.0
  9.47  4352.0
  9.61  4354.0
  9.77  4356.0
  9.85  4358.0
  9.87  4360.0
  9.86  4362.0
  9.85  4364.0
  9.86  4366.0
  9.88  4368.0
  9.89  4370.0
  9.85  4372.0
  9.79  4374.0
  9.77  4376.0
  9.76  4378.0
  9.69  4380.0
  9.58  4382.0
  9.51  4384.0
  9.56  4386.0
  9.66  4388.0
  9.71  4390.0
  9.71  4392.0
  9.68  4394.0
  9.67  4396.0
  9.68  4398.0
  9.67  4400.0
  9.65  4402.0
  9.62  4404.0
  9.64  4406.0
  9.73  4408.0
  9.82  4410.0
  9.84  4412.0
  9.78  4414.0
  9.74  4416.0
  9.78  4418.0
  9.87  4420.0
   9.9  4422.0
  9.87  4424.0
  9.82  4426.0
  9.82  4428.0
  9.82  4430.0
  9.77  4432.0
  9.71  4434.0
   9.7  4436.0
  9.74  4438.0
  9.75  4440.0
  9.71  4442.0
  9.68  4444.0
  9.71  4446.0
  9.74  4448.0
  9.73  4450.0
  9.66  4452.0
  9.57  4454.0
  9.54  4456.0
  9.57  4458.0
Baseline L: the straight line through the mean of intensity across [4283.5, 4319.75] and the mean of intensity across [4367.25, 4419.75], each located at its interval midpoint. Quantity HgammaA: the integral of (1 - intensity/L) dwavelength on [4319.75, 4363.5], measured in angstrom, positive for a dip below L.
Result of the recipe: 1.6 angstrom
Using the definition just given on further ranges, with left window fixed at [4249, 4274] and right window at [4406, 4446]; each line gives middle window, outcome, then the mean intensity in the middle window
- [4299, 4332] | 1.5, 9.28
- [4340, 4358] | 1.5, 8.93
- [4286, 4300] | 0.7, 9.26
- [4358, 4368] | -0.1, 9.86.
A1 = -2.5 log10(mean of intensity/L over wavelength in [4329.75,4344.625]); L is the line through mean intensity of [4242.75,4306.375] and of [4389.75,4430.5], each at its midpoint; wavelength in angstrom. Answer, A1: 0.16 mag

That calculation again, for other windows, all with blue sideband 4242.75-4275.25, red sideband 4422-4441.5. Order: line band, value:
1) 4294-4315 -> 0.078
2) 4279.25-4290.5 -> 0.021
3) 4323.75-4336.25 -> 0.051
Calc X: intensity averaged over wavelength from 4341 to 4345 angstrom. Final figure 7.79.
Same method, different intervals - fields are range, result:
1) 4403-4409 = 9.66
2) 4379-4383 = 9.63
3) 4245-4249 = 9.64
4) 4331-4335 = 9.2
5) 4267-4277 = 9.56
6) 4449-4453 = 9.7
